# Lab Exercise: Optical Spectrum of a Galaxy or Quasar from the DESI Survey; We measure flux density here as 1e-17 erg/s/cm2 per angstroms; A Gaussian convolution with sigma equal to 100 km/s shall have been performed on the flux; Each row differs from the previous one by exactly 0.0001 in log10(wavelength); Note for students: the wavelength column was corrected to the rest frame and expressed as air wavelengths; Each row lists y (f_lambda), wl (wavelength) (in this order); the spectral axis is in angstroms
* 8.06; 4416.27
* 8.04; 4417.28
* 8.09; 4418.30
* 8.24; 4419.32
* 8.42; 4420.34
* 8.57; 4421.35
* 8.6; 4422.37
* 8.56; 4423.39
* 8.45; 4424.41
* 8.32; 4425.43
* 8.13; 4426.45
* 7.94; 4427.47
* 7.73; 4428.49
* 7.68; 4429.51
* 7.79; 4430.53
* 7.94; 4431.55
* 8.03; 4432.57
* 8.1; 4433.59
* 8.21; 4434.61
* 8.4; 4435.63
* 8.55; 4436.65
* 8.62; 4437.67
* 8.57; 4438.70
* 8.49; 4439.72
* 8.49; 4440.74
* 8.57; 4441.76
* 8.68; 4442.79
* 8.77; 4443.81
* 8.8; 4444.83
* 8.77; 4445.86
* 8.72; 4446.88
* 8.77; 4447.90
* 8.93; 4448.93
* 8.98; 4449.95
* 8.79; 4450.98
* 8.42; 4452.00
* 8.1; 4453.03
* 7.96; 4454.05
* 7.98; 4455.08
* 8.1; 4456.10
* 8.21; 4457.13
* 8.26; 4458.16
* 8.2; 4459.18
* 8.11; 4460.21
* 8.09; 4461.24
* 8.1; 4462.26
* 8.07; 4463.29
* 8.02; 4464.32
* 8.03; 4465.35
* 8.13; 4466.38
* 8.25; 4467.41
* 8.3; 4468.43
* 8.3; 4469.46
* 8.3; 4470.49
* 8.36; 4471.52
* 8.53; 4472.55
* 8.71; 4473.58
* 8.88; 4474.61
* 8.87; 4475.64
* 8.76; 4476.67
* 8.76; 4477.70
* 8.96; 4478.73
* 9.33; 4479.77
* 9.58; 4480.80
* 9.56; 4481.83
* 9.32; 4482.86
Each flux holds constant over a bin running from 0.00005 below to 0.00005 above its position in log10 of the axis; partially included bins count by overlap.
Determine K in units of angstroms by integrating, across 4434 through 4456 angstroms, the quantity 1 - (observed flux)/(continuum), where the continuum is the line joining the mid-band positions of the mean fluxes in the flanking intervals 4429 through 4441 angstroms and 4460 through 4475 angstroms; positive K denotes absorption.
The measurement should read -0.8 angstroms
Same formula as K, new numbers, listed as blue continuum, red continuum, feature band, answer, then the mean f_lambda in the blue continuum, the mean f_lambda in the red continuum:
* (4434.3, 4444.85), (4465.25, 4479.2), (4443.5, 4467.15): 0.5 angstroms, 8.56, 8.53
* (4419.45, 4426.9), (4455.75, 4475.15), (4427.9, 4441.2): 0.3 angstroms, 8.43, 8.26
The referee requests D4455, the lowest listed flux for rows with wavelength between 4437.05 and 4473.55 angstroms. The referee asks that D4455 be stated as 7.96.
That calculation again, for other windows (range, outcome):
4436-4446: 8.49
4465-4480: 8.03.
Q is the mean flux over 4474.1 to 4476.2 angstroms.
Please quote 8.88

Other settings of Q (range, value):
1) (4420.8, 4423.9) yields 8.58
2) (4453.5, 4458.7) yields 8.11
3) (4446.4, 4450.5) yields 8.85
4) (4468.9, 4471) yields 8.29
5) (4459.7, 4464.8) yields 8.08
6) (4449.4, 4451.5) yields 8.9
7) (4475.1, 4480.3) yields 8.93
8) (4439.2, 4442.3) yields 8.52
